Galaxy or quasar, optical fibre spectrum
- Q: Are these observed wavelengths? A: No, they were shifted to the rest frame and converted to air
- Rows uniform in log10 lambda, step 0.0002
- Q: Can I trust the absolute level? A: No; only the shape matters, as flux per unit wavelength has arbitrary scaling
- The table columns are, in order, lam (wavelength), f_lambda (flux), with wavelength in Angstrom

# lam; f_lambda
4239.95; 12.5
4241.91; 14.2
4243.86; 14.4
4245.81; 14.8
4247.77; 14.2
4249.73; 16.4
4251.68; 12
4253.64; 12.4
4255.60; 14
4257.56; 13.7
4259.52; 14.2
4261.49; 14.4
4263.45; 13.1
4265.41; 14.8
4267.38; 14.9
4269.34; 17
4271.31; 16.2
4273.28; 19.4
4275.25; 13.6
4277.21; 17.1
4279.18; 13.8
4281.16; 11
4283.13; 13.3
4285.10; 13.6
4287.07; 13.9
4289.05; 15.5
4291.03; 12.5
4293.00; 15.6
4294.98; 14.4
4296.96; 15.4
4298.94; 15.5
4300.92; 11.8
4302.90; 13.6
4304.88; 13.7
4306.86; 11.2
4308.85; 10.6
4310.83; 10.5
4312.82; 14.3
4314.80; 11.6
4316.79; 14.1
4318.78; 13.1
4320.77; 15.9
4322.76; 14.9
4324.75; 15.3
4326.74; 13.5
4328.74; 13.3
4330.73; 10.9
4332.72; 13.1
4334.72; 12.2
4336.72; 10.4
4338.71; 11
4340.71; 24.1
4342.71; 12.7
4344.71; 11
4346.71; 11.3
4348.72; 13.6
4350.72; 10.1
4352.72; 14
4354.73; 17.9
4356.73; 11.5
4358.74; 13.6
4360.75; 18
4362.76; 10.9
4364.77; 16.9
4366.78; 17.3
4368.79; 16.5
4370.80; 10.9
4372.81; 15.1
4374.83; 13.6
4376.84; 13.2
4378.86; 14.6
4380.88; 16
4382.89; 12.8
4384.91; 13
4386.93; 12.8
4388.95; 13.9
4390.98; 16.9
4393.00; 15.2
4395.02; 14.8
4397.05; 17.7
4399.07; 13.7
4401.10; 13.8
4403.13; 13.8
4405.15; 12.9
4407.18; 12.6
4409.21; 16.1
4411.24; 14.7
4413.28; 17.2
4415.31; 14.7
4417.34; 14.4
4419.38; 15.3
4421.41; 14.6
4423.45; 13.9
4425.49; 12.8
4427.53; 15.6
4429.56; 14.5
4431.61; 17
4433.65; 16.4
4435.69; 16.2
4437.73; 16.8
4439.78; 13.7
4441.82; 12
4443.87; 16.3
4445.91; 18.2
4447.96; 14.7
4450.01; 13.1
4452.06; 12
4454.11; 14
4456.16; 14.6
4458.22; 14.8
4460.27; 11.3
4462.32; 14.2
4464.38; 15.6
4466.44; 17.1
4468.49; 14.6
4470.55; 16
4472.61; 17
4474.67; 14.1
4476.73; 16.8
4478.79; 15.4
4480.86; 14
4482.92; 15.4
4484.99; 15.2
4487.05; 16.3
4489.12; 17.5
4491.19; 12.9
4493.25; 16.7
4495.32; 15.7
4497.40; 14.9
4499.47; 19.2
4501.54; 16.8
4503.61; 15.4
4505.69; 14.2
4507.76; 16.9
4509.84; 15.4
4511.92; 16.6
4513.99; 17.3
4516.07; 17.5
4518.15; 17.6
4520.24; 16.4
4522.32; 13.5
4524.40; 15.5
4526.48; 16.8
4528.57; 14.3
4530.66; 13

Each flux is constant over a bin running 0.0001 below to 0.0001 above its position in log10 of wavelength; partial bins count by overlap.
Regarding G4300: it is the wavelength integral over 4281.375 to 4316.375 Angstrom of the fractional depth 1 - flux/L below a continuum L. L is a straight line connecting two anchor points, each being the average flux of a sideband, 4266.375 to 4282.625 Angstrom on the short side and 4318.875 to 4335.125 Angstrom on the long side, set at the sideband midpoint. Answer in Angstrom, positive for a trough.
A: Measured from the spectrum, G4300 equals 3.0 Angstrom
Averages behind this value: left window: 15.3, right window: 13.7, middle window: 13.3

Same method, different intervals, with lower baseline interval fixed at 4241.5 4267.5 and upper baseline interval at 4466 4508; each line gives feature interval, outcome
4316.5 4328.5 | 0.13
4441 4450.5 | 0.28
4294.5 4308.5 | 0.90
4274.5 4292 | 0.58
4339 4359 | 1.19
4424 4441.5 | 0.21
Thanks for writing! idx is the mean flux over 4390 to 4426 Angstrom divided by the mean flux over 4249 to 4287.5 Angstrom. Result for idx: 1.0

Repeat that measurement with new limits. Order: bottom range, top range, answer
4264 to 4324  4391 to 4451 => 1.06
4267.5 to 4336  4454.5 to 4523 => 1.13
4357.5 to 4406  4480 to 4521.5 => 1.11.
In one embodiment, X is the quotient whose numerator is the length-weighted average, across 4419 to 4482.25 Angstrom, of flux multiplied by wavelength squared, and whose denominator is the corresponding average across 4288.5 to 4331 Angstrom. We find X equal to 1.2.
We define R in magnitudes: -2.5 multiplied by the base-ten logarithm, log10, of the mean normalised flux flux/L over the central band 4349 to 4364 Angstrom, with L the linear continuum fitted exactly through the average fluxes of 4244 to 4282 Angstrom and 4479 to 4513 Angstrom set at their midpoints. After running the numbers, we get 0.10 mag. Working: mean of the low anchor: 14.6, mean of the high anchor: 15.8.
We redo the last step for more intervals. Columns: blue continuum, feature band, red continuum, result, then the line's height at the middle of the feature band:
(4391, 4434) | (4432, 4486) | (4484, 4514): 0.035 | 15.5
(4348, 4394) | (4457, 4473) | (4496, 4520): 0.058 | 15.8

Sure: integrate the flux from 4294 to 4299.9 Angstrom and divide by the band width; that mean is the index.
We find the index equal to 15.1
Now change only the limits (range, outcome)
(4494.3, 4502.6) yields 16.6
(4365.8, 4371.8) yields 14.9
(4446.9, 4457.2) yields 13.7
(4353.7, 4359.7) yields 14.3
